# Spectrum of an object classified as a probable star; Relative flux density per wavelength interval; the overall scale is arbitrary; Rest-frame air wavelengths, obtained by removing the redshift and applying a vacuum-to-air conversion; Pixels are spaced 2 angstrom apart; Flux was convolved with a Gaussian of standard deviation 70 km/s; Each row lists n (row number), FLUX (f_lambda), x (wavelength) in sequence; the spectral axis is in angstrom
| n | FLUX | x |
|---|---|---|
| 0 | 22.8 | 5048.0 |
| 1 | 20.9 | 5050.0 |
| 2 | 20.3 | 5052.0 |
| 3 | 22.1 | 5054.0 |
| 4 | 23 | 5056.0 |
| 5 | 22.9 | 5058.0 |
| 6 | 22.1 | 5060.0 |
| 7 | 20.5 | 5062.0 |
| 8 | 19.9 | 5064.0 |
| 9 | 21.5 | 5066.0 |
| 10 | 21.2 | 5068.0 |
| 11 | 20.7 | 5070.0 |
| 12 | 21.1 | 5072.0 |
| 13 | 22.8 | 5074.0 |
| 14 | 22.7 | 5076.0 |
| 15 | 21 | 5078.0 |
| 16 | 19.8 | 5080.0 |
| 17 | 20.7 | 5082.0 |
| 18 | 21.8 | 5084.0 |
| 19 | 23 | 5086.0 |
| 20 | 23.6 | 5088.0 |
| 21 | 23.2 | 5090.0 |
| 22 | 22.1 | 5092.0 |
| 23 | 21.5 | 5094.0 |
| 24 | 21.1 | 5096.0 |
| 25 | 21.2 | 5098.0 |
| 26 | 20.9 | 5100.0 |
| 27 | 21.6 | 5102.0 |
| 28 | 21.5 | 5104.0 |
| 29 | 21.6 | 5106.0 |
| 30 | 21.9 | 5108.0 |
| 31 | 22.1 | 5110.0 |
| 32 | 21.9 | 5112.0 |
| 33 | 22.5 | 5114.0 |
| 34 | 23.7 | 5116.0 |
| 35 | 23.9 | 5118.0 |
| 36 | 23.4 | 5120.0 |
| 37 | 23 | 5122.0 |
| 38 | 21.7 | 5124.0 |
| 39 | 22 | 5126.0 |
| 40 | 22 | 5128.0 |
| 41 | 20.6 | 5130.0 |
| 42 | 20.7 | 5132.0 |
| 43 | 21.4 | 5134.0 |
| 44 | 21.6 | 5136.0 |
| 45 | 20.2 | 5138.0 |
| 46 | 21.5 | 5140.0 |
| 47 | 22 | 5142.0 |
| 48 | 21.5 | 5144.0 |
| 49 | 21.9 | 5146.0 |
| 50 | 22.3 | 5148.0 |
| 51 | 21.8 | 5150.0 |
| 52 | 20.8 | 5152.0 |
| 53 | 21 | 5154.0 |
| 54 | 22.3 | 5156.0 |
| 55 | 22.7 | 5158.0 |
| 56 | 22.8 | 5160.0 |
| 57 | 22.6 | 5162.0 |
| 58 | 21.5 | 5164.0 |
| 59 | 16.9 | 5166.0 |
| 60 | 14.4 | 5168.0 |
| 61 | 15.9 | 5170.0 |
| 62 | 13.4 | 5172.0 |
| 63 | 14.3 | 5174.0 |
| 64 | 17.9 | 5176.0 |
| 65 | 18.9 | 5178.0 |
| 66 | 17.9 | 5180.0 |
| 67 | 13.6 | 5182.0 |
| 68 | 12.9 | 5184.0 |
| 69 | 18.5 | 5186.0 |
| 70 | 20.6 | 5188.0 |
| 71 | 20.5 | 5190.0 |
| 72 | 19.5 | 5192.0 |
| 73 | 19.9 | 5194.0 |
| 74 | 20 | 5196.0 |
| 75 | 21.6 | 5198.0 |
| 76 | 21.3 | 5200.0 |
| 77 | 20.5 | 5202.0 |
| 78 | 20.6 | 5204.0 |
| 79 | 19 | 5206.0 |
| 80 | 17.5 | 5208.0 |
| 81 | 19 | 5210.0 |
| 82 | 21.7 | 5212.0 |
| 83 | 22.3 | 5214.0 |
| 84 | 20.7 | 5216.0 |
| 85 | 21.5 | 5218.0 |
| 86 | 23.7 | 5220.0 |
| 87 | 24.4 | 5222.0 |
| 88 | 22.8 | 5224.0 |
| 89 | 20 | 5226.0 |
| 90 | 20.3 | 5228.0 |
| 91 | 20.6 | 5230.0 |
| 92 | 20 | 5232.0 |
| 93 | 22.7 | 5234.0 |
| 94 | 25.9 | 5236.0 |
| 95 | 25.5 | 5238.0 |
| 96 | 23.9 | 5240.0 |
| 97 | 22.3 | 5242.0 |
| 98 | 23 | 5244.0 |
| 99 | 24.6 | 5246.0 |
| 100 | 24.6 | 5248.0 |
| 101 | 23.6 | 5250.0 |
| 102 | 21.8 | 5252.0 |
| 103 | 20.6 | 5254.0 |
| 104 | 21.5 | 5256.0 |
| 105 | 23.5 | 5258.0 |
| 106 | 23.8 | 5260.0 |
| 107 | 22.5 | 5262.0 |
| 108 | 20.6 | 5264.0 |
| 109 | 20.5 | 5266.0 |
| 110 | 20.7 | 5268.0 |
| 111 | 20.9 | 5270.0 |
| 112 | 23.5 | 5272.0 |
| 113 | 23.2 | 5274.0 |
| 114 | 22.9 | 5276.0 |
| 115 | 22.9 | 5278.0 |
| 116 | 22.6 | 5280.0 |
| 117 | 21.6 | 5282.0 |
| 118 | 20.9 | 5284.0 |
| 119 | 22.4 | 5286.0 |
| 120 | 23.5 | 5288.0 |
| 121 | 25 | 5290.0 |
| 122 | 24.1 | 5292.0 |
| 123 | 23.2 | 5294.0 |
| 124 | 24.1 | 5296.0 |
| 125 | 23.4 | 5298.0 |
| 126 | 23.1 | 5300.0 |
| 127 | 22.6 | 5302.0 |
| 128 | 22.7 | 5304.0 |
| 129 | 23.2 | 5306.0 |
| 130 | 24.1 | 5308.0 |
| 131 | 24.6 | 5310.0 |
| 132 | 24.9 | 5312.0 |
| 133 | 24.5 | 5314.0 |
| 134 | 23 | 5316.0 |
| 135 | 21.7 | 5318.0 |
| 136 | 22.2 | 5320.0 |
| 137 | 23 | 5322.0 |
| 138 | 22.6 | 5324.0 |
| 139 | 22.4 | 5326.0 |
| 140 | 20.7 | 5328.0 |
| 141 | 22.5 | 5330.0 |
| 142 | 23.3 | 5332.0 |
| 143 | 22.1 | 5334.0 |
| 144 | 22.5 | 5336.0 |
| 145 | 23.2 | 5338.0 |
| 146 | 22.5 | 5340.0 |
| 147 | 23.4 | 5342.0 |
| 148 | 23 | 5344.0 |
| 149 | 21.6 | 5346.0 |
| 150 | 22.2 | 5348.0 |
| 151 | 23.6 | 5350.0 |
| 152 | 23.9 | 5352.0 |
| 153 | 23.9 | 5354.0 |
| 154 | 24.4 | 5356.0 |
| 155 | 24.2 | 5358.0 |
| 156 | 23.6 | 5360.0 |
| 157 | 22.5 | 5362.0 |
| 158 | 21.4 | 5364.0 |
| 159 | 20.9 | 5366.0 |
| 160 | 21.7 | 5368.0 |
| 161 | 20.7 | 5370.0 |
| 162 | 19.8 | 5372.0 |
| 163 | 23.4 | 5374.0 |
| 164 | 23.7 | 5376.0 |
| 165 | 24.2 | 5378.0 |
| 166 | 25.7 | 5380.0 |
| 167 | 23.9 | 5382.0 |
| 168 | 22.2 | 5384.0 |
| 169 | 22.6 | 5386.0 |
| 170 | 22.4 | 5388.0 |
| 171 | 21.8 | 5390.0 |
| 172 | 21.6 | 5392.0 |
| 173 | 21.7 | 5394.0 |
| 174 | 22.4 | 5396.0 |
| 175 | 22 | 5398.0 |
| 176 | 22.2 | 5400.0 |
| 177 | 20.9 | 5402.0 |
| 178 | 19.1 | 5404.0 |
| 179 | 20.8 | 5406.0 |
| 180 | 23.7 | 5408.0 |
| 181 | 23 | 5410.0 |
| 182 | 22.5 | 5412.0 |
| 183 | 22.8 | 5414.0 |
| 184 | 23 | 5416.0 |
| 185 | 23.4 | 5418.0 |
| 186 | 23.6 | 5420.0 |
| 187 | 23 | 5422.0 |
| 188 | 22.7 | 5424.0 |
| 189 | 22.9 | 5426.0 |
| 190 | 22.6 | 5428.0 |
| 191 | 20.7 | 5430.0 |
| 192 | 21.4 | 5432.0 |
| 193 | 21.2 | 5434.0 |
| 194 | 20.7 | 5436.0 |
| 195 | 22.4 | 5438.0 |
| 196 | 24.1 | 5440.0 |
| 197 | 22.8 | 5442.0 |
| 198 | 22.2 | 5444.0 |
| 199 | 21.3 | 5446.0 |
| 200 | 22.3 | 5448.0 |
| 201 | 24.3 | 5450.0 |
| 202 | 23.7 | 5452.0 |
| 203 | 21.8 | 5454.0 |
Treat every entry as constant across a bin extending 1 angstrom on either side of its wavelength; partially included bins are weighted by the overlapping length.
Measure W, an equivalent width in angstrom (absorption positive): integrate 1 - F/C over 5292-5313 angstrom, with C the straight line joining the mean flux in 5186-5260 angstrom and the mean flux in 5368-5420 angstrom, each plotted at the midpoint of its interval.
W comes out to -1.5 angstrom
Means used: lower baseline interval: 21.7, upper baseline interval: 22.4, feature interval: 23.6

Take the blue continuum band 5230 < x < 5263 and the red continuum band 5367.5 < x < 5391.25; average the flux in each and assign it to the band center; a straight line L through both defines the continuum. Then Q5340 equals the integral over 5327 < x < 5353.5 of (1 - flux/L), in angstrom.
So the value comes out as 0.1 angstrom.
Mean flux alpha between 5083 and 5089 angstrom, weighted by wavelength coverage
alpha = 22.8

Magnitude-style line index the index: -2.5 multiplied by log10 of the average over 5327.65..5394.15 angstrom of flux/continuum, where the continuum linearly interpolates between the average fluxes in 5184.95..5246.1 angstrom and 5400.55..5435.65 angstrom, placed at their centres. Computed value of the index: -0.04 mag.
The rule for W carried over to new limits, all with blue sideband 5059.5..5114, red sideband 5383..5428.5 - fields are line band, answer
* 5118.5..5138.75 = 0.0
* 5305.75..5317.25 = -1.0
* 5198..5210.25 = 1.1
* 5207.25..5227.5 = 0.5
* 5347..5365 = -0.9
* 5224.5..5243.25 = -0.4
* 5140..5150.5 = -0.1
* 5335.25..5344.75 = -0.3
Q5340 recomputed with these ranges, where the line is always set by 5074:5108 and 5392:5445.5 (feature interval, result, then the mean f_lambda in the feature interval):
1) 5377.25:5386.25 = -0.67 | 23.8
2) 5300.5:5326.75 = -1.36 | 23.2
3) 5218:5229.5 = -0.09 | 22.1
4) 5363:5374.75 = 0.46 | 21.3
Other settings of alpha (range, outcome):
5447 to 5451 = 23.3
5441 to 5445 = 22.5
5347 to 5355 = 23.4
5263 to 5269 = 20.6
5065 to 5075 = 21.5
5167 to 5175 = 14.5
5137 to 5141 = 20.9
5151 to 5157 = 21.4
